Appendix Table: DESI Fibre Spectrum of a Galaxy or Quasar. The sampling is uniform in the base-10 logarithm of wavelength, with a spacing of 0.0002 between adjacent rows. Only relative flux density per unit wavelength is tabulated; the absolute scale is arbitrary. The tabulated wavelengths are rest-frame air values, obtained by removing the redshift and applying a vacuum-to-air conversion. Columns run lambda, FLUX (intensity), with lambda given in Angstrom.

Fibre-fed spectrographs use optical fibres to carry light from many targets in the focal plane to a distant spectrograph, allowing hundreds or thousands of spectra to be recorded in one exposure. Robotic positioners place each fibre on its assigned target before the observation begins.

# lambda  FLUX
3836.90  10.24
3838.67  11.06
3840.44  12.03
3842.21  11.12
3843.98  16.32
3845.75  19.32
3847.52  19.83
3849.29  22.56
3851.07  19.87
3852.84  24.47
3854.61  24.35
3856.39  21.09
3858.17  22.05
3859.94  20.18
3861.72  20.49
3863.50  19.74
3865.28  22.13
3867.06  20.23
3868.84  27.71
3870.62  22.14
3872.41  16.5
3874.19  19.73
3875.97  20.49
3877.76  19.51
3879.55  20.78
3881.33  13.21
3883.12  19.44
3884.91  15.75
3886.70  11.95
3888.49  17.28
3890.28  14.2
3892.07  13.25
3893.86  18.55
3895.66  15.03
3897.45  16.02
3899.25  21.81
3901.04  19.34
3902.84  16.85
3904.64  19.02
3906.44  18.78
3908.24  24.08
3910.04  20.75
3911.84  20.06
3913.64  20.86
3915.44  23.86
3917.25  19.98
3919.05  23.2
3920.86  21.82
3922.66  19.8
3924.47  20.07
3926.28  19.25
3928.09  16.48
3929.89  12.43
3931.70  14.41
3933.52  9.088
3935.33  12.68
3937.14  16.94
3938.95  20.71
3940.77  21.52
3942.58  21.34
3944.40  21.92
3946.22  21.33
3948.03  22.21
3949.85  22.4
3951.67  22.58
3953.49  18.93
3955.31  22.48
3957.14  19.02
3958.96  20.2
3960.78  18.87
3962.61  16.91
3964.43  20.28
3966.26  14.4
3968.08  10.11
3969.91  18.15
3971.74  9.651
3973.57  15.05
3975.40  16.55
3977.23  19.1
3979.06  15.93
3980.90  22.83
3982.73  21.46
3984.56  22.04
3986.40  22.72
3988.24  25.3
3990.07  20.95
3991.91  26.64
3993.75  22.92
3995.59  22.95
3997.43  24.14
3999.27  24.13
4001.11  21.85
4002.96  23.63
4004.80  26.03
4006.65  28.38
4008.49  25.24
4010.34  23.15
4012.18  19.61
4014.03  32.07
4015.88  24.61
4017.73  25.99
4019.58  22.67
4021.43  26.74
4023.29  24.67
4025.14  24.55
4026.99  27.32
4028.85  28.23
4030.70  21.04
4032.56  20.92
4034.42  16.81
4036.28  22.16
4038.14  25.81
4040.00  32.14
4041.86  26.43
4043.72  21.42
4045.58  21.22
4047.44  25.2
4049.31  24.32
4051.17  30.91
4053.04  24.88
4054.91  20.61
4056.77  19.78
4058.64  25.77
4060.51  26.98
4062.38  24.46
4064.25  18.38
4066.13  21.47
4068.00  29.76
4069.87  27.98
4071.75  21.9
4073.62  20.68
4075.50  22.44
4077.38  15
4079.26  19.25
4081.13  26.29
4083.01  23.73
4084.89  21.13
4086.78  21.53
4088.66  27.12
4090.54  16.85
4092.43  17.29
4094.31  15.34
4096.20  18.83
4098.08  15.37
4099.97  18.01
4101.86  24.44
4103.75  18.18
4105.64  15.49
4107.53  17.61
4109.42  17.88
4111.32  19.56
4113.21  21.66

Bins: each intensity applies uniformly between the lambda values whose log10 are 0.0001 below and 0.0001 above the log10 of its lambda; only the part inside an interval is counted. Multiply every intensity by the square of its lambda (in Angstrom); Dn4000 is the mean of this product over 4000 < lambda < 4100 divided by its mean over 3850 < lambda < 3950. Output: 1.3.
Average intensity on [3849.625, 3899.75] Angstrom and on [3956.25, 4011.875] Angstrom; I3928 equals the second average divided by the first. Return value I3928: 1.07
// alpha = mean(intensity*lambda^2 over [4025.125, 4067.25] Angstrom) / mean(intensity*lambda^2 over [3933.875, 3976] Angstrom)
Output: 1.37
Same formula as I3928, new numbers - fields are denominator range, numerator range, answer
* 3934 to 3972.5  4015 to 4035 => 1.29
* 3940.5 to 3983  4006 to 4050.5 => 1.31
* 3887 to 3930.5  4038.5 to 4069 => 1.31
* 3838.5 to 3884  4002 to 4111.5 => 1.16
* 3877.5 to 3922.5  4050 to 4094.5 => 1.21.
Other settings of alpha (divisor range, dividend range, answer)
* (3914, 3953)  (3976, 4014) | 1.24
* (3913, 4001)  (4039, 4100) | 1.22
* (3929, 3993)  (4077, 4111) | 1.11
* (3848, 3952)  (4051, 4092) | 1.28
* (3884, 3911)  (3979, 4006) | 1.39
